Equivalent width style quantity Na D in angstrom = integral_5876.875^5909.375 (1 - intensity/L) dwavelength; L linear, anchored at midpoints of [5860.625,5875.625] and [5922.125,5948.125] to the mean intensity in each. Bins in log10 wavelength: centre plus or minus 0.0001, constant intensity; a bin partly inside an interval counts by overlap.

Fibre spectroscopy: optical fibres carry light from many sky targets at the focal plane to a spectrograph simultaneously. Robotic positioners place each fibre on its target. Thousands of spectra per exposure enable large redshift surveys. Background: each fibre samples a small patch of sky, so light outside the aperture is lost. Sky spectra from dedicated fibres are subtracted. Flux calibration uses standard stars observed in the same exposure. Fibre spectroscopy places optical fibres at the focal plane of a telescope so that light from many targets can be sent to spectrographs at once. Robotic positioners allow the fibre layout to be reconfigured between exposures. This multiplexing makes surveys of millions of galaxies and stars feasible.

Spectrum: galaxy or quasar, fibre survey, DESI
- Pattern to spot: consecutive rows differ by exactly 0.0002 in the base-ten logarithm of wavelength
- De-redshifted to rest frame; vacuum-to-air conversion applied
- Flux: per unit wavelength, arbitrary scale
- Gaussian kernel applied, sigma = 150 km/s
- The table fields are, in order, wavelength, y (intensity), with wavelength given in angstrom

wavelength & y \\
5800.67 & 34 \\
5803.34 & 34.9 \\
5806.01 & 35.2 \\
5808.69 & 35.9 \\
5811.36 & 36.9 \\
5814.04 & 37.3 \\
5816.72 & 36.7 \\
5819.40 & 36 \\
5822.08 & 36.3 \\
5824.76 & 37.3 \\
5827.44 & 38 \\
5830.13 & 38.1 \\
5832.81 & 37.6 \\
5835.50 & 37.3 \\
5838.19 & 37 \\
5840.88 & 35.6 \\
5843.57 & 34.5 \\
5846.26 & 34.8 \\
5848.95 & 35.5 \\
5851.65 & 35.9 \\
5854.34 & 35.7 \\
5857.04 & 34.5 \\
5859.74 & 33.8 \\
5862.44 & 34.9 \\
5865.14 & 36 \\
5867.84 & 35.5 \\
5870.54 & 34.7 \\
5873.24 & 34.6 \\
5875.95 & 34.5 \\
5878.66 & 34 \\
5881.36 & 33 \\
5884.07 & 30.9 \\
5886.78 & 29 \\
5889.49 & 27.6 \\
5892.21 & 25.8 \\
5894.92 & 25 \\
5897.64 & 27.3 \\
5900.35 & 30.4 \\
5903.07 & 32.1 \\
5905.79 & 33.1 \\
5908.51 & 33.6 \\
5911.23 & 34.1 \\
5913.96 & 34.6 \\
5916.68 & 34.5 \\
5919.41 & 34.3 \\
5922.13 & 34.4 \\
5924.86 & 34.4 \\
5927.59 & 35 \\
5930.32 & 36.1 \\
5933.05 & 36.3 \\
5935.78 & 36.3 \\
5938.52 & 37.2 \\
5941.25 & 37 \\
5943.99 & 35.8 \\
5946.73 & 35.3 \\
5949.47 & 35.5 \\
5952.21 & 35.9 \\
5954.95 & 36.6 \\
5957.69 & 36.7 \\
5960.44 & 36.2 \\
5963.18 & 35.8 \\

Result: 4.78 angstrom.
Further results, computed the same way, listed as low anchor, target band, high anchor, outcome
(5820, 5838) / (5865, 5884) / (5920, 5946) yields 1.2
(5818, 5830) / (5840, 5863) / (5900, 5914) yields 0.4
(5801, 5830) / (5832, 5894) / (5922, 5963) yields 4.0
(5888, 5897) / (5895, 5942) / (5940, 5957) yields -4.7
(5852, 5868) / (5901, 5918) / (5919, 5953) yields 0.9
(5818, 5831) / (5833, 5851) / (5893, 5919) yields 0.0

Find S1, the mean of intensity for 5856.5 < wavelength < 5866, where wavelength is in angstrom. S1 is 34.8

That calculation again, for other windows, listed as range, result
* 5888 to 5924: 31.3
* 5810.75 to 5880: 35.9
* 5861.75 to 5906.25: 31.6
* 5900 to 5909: 32.4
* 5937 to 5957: 36.2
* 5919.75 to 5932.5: 35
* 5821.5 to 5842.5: 37.1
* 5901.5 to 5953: 35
